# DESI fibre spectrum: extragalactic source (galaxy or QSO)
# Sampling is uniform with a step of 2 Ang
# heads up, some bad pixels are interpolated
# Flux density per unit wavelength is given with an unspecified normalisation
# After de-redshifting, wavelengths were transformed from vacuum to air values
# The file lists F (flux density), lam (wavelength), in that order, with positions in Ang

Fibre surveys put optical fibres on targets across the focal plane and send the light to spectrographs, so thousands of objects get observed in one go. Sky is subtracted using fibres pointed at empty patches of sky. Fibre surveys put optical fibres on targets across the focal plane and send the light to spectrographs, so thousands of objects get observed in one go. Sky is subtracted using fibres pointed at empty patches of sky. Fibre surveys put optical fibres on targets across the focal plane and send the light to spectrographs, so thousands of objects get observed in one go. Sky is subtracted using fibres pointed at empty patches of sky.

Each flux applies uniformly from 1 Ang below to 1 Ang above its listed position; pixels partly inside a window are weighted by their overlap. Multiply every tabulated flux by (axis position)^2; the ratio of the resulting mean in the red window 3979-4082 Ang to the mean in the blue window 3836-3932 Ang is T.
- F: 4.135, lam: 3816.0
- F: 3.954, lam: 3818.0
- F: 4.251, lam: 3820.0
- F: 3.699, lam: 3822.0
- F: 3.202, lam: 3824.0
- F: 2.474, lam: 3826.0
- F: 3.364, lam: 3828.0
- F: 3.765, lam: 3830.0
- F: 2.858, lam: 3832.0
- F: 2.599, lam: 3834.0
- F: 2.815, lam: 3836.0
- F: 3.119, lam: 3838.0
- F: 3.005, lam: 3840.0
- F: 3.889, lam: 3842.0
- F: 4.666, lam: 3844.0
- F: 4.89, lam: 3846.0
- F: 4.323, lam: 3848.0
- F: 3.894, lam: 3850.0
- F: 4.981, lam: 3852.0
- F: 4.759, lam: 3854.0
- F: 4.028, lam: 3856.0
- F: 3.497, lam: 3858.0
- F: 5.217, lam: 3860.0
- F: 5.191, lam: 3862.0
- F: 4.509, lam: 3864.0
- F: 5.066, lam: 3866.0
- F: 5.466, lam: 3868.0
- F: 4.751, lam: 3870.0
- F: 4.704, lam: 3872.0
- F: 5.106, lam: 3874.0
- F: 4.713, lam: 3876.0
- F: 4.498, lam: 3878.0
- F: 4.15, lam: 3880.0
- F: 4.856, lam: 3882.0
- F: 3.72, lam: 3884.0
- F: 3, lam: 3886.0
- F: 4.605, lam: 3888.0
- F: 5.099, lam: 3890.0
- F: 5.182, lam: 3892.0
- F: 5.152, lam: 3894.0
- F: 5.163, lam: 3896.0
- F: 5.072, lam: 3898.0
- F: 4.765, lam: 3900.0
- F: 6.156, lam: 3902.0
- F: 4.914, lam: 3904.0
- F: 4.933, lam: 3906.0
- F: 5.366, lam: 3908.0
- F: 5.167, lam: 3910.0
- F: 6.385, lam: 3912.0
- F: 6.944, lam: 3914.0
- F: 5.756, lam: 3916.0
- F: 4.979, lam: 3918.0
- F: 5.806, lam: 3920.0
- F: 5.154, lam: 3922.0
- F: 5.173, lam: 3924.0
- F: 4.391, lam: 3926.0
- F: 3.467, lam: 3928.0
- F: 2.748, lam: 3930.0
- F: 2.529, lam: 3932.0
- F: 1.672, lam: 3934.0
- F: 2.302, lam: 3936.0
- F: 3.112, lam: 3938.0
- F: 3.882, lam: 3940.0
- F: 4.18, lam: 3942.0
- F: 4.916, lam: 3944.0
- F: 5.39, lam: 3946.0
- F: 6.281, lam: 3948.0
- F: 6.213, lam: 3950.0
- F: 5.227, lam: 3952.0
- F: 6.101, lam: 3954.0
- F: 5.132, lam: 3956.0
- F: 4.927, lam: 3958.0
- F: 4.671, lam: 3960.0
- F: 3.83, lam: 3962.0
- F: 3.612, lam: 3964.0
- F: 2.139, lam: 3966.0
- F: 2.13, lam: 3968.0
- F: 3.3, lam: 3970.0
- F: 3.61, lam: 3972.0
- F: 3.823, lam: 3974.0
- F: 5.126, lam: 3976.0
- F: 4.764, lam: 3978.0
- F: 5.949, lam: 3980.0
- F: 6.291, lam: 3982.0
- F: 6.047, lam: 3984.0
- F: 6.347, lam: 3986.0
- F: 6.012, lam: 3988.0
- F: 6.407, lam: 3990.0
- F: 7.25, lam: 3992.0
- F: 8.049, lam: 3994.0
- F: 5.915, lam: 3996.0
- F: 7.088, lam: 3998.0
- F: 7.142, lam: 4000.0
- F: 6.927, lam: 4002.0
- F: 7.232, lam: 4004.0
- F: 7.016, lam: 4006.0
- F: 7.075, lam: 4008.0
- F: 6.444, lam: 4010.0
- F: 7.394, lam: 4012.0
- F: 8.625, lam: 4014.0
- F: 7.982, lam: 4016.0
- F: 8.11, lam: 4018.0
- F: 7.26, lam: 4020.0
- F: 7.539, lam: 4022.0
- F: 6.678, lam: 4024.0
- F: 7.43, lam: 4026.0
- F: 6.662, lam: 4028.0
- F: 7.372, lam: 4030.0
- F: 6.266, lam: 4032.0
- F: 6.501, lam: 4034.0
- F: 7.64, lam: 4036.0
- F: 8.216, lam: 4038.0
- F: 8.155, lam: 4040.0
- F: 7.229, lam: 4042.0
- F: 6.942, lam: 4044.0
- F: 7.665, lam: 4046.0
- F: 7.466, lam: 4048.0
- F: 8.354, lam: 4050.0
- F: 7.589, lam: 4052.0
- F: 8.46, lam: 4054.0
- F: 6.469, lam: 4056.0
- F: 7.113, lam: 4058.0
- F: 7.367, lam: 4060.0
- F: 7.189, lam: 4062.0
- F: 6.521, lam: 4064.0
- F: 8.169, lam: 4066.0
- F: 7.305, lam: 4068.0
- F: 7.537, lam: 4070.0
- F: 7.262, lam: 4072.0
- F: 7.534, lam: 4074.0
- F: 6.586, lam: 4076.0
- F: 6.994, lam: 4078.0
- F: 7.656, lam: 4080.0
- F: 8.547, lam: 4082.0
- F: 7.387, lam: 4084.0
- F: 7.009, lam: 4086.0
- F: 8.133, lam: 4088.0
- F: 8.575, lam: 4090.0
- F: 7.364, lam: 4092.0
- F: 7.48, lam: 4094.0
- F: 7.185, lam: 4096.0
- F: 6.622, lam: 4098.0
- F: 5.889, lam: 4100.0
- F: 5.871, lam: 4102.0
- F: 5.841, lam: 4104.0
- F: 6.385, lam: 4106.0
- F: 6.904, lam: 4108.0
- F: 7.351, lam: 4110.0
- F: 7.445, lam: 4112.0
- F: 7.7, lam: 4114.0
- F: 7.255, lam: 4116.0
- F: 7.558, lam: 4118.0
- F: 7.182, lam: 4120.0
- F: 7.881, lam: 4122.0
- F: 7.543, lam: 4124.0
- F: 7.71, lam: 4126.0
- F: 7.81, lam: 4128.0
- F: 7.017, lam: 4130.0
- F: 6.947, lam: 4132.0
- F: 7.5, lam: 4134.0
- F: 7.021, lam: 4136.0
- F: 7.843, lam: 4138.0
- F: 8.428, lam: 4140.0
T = 1.7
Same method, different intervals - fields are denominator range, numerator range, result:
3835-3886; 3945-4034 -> 1.48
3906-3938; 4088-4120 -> 1.73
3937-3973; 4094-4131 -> 1.75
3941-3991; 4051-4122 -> 1.57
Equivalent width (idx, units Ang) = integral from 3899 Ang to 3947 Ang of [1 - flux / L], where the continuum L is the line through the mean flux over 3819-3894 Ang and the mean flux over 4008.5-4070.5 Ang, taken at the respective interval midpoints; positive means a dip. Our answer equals 6.4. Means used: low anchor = 4.17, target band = 4.59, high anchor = 7.4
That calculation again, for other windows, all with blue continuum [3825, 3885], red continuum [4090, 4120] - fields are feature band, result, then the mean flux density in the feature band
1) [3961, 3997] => 3.6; 5.03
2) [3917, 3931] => 1.1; 4.53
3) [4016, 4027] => -2.6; 7.46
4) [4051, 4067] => -2.2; 7.36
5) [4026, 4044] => -3.1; 7.25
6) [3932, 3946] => 4.6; 3.43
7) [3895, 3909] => -1.5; 5.2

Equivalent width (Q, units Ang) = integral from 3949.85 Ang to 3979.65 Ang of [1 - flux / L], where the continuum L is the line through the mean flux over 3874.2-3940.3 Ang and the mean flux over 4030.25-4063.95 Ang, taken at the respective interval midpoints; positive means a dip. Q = 7.4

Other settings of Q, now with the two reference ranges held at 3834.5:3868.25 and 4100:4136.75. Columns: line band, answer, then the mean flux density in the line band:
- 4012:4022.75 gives -3.2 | 7.86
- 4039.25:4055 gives -3.4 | 7.73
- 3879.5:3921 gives -2.7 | 5.11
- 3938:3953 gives 0.7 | 5.02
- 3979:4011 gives -4.9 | 6.7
